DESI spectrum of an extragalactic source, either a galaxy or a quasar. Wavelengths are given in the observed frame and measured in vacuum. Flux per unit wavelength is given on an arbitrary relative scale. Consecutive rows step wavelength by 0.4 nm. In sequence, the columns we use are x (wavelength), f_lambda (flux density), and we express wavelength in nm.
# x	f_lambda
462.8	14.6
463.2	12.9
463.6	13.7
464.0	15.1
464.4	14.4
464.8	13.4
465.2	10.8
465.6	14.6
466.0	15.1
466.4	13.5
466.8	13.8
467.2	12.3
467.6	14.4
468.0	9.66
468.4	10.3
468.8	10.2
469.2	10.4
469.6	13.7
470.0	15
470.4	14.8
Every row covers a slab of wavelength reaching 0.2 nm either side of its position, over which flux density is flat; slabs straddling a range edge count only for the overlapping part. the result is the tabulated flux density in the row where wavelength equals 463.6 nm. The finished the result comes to 13.7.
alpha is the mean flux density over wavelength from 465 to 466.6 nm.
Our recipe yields 13.5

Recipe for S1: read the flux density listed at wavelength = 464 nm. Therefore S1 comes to 15.1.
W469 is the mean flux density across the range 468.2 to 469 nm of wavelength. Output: 10.2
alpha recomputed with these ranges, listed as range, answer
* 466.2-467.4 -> 13.2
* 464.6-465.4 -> 12.1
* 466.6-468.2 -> 12.5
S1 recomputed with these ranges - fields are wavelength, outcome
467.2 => 12.3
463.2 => 12.9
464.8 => 13.4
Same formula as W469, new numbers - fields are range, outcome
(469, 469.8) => 12.1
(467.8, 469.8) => 10.9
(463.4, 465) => 14.1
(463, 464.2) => 13.9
